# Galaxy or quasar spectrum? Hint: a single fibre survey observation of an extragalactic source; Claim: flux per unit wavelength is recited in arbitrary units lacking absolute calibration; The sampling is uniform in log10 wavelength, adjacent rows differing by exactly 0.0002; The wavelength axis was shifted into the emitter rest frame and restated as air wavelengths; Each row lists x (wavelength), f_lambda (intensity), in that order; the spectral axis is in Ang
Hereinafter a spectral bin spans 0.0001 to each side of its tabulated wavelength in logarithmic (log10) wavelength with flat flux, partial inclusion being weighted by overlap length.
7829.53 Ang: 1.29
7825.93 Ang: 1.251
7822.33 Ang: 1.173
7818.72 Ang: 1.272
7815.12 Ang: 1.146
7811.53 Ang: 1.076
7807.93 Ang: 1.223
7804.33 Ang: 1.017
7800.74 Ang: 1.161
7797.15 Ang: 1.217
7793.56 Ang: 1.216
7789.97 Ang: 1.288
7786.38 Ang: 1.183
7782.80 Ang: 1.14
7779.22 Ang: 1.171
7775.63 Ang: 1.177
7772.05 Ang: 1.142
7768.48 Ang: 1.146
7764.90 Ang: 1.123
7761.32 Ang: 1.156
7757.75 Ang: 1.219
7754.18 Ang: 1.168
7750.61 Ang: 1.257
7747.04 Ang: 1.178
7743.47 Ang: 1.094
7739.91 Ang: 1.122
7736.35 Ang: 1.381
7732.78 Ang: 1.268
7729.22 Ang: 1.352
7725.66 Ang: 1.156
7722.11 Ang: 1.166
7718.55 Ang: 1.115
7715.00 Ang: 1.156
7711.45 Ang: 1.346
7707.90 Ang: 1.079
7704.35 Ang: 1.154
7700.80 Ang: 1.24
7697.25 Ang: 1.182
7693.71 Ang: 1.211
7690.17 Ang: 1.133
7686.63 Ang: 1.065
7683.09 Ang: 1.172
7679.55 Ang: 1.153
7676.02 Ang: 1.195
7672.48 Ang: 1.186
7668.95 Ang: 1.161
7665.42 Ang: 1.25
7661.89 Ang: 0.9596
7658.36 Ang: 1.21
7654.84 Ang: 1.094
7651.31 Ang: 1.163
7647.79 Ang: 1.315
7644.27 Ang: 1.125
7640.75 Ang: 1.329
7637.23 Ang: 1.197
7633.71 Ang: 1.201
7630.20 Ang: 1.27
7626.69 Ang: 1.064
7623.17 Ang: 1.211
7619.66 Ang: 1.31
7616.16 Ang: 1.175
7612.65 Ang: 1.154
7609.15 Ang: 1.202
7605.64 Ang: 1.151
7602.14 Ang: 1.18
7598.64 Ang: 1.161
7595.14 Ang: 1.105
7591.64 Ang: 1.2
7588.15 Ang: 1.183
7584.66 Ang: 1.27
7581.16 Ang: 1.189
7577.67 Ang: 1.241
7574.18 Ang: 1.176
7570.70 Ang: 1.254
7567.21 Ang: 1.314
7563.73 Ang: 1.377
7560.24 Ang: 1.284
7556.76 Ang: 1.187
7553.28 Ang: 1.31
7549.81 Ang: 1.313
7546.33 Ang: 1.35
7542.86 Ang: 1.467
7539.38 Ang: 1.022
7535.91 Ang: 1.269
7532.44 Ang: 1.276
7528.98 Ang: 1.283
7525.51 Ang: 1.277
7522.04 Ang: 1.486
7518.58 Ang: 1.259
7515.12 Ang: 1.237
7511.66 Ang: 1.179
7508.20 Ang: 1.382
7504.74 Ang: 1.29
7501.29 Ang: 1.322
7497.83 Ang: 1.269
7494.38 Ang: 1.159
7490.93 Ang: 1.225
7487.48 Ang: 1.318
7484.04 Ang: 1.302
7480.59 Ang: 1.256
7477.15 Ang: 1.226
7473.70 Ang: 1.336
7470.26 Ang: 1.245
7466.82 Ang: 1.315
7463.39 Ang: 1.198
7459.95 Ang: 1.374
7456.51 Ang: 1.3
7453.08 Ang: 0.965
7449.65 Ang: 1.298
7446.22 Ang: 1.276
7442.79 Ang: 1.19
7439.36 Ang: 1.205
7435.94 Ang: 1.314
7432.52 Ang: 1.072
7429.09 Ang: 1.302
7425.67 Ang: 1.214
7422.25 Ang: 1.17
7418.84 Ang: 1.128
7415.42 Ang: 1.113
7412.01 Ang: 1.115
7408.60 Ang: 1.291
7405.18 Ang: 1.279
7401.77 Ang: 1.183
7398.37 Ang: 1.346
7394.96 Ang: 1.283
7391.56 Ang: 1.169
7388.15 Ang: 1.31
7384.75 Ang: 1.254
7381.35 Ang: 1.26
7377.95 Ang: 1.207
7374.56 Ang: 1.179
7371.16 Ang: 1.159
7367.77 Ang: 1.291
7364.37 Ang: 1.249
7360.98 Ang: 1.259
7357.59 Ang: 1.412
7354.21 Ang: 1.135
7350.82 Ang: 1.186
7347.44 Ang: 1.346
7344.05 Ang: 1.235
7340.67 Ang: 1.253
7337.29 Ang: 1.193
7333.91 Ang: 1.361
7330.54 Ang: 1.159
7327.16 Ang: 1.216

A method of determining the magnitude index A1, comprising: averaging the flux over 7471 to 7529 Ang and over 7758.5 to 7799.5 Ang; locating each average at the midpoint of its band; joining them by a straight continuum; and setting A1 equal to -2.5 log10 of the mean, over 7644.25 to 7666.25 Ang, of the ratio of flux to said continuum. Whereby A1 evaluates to 0.06 mag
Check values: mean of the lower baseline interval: 1.28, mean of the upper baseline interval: 1.18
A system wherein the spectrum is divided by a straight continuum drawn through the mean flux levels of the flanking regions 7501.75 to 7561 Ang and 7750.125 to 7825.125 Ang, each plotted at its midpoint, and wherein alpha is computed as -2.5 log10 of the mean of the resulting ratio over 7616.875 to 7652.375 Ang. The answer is 0.02 mag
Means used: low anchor 1.29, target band 1.22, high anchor 1.17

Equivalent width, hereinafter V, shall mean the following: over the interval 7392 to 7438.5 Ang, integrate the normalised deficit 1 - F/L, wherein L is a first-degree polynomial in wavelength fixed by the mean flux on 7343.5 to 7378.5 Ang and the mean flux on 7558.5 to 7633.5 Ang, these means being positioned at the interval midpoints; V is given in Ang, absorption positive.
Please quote 0.8 Ang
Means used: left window 1.24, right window 1.21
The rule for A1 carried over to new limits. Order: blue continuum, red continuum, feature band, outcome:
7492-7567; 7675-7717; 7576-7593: 0.03 mag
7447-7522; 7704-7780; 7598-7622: 0.03 mag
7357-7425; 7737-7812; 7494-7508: -0.06 mag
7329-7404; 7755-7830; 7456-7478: -0.05 mag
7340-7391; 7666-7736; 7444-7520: -0.03 mag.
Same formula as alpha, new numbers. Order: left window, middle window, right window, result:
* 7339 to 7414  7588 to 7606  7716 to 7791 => 0.045 mag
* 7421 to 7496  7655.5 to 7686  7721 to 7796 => 0.049 mag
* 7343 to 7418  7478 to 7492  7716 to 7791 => -0.044 mag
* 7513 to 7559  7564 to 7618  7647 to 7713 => 0.035 mag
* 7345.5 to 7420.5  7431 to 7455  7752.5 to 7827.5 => 0.031 mag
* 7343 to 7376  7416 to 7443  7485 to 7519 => 0.052 mag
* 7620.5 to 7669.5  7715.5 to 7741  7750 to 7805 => -0.039 mag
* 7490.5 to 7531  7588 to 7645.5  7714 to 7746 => 0.048 mag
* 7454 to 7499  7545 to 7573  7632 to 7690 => -0.062 mag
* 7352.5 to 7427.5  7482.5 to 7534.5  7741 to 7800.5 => -0.063 mag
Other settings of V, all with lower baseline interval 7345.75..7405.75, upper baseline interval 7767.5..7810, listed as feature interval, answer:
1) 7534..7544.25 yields -0.2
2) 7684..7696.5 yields 0.5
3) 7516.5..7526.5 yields -1.0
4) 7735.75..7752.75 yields -0.2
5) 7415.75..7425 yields 0.7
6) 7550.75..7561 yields -0.4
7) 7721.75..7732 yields -0.5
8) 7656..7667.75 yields 0.6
